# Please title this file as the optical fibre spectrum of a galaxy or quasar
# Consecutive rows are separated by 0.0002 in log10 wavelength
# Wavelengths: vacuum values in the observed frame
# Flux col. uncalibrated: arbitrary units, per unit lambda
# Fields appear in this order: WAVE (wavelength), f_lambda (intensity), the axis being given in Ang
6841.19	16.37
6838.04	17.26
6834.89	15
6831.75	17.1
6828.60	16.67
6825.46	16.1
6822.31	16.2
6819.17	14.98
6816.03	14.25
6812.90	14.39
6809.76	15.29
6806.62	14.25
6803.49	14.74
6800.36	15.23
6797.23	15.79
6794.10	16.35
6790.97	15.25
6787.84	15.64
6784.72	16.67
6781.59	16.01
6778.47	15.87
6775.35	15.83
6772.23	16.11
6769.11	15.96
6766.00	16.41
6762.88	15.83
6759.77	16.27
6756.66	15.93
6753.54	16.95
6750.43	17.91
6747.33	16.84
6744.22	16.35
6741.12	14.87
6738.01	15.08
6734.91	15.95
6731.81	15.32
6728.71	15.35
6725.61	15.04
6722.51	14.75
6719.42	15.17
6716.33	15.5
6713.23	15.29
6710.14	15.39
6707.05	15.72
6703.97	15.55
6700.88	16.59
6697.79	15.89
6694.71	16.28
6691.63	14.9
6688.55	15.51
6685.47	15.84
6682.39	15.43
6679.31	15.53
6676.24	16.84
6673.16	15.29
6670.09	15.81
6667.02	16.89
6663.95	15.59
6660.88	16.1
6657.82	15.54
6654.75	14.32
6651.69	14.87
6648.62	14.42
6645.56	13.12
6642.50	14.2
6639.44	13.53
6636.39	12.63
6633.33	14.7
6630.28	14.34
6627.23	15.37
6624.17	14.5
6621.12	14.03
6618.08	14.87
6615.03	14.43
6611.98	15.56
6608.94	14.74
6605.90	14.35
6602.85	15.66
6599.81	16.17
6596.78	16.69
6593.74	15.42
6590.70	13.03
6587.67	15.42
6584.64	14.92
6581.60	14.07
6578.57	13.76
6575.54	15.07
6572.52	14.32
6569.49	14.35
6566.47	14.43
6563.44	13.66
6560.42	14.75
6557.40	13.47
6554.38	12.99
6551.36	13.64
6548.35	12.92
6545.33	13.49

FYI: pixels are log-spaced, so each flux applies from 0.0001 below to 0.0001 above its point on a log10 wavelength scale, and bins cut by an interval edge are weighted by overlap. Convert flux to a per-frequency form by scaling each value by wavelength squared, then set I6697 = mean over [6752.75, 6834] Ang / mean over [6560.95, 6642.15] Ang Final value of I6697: 1.14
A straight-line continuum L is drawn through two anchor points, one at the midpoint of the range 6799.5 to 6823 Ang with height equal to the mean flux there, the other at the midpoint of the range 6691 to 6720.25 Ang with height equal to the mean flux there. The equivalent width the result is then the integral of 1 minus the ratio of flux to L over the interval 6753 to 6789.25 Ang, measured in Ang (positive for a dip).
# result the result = -2.2 Ang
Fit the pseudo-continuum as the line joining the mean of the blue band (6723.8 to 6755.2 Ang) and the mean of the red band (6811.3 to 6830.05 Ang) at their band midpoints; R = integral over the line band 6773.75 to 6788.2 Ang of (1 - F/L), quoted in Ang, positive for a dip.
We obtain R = -0.3 Ang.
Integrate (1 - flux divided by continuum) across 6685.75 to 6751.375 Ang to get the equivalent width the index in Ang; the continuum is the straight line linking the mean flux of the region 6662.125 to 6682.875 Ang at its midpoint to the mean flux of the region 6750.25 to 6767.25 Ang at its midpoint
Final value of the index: 2.19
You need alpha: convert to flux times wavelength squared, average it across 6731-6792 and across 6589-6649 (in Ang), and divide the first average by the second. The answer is 1.15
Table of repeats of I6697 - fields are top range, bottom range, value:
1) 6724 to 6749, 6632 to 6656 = 1.15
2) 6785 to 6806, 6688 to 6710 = 1.01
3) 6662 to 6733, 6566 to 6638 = 1.09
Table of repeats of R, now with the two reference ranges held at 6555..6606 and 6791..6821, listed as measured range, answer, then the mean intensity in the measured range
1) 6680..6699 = -1.0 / 15.6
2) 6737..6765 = -2.4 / 16.2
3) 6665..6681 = -1.3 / 16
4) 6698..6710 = -0.8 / 15.9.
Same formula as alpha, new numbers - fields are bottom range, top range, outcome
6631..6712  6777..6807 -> 1.06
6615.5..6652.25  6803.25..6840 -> 1.16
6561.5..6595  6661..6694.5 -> 1.13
